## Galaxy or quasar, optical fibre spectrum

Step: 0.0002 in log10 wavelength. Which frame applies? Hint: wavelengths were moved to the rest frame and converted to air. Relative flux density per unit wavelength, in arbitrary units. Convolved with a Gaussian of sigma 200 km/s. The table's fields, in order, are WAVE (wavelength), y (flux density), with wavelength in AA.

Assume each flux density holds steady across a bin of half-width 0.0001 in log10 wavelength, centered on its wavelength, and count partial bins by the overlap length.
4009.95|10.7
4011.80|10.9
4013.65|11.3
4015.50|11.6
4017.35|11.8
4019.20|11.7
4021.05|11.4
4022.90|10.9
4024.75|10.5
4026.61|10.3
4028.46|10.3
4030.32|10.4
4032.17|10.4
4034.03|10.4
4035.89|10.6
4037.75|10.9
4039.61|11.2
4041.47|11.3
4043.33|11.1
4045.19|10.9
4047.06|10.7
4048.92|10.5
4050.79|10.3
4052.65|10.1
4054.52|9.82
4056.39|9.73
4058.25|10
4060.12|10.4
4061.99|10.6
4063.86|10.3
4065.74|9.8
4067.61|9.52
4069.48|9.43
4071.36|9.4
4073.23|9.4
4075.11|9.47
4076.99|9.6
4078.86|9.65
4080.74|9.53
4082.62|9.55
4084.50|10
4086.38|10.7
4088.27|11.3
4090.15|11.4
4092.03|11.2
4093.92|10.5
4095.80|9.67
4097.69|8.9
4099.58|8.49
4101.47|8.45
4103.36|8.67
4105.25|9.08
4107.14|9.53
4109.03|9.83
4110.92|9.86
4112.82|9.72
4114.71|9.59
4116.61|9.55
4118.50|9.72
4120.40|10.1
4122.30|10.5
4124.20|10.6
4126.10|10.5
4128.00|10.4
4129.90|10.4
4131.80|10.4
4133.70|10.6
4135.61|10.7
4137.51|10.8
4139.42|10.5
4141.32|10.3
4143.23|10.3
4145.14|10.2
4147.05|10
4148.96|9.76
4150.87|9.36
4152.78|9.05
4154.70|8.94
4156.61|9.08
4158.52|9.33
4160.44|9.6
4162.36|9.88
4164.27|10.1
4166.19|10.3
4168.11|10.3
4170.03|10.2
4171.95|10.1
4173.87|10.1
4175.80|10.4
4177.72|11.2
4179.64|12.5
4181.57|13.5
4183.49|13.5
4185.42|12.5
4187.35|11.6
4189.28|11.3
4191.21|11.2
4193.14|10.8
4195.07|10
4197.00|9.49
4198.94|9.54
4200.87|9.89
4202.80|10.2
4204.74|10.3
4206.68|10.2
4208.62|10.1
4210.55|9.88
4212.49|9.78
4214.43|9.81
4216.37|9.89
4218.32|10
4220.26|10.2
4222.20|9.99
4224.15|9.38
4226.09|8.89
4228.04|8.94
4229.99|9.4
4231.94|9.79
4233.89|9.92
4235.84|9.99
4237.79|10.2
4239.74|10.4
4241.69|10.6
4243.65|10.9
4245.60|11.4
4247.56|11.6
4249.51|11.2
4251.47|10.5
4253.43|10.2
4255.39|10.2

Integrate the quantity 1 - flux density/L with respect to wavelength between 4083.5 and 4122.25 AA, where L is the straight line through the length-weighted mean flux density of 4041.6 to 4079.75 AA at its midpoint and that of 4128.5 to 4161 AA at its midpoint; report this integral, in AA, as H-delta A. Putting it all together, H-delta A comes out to 0.7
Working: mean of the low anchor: 10.1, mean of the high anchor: 9.97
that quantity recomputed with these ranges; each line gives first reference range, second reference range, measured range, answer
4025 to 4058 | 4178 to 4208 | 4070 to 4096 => 1.40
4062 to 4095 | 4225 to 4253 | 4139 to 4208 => -1.69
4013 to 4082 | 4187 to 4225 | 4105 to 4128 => 0.82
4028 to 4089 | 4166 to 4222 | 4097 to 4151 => 2.69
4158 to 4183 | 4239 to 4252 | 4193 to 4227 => 2.93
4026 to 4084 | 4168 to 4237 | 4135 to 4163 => 1.31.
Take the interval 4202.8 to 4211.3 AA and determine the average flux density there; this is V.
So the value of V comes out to 10.1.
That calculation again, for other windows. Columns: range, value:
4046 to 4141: 9.99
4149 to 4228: 10.3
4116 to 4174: 10.1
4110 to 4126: 9.98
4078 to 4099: 10.2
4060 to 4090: 9.94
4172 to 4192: 11.7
